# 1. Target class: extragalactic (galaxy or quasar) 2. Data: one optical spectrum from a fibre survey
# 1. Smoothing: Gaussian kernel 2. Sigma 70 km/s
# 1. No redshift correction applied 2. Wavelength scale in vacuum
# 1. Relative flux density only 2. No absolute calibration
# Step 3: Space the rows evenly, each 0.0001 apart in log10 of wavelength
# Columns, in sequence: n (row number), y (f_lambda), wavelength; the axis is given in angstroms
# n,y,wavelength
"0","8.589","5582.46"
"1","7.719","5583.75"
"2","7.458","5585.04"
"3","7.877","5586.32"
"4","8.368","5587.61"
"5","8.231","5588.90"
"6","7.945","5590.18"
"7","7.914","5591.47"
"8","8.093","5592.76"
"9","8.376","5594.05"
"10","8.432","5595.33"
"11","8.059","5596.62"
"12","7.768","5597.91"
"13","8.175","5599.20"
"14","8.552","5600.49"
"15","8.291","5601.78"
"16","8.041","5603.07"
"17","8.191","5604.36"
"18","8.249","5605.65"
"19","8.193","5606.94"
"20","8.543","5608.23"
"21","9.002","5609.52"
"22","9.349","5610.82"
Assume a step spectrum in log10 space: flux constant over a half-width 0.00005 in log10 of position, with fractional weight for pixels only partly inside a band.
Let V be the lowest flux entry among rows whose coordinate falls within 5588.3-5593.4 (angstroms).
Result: 7.914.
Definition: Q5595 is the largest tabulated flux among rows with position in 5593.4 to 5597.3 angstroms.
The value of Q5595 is 8.432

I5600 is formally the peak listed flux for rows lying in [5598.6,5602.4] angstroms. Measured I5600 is 8.552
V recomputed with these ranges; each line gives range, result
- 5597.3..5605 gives 7.768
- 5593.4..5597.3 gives 8.059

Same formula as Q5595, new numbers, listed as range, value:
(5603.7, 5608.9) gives 8.543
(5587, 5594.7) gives 8.376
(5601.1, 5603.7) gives 8.291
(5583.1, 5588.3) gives 8.368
